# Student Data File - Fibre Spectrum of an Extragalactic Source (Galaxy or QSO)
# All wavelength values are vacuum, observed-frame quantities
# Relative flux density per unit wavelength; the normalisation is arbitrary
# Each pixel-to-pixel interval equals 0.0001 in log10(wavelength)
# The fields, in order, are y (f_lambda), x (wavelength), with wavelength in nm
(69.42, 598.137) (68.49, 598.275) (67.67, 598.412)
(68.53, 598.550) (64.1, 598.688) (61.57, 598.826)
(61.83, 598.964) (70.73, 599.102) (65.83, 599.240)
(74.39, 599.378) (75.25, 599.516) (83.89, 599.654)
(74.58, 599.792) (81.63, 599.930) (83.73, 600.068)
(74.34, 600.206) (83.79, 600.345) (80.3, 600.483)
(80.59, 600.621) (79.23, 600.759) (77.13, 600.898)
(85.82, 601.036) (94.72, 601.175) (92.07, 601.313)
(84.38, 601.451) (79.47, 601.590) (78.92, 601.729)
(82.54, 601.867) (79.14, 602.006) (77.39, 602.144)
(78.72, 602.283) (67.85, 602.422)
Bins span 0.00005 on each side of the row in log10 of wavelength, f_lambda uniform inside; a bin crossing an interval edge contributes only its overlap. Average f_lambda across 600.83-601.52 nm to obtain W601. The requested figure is 86.9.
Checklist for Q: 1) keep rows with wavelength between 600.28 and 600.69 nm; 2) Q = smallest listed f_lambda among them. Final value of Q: 80.3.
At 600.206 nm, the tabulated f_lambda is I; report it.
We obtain 74.34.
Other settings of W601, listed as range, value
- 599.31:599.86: 77.1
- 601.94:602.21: 78.4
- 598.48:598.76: 66.2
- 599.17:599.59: 72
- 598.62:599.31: 64.8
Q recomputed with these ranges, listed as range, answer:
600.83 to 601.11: 77.13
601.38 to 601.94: 78.92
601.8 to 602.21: 77.39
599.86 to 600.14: 81.63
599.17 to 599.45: 65.83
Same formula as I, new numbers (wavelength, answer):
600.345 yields 83.79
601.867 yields 82.54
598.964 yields 61.83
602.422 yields 67.85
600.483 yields 80.3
